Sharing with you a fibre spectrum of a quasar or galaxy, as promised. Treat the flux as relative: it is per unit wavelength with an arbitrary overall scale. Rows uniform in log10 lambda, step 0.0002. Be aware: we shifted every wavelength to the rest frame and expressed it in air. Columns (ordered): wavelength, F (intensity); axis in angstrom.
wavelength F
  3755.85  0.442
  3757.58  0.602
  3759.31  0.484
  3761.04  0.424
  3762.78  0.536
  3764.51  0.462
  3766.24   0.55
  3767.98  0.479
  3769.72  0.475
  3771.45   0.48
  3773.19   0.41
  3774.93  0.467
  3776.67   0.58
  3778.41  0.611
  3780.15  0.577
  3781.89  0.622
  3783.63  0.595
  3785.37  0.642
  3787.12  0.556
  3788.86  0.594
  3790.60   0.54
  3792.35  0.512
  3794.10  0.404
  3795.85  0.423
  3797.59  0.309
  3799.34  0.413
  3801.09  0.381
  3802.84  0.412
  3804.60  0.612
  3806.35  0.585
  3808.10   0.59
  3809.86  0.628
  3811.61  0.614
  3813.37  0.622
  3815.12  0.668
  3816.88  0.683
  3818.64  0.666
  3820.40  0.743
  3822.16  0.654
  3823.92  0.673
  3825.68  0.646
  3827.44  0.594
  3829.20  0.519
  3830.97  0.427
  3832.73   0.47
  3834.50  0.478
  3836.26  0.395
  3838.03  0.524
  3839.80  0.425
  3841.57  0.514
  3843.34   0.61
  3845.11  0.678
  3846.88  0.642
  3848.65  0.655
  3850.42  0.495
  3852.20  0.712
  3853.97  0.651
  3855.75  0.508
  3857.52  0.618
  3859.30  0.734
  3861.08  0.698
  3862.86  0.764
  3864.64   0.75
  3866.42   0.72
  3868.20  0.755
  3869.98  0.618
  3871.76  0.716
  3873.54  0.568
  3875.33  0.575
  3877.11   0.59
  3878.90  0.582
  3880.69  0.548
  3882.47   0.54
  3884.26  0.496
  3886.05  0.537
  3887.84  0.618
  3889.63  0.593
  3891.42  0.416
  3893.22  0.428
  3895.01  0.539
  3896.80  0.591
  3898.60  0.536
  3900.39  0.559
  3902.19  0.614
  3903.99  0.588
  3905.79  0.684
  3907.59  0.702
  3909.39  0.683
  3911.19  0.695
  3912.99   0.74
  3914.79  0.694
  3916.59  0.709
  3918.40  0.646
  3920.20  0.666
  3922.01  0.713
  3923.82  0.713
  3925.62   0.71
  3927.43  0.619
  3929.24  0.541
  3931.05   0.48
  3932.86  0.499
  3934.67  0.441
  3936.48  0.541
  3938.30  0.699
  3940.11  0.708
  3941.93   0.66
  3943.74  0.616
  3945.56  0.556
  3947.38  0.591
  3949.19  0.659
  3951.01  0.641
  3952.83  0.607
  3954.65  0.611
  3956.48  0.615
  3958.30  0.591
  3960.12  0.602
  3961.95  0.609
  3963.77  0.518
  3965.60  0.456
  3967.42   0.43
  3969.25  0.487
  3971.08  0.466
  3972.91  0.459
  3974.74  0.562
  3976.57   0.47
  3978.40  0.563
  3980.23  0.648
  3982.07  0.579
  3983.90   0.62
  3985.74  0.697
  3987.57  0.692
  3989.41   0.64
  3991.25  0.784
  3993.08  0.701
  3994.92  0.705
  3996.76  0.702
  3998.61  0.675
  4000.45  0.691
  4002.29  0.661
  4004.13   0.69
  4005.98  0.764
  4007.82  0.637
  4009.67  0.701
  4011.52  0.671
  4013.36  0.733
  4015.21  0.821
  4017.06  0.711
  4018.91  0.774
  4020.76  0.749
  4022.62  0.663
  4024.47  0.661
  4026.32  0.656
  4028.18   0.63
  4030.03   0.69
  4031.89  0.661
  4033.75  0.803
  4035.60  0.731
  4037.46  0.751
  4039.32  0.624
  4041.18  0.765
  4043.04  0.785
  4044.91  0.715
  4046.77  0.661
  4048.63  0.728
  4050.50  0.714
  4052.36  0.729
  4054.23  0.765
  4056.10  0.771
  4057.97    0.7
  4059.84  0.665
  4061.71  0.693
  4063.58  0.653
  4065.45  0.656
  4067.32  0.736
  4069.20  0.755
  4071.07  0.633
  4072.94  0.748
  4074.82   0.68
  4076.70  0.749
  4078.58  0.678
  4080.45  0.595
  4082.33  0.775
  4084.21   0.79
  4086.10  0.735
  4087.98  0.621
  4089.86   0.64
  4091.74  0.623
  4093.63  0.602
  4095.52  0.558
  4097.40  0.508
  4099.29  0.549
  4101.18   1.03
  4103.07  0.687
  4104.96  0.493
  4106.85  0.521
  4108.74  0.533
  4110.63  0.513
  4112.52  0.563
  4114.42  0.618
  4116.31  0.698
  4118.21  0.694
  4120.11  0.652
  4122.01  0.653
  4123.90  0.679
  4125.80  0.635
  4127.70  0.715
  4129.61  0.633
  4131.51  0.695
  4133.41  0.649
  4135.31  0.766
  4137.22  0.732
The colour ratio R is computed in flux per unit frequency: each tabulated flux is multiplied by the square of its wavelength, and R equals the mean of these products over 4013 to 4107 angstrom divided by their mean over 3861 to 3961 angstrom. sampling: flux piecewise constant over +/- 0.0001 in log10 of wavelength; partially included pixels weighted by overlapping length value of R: 1.21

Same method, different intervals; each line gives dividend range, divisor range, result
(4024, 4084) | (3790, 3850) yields 1.45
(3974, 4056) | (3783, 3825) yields 1.37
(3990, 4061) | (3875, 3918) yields 1.27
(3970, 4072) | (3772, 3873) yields 1.30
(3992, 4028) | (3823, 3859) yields 1.36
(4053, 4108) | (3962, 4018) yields 1.12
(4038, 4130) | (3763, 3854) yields 1.40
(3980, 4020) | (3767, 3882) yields 1.32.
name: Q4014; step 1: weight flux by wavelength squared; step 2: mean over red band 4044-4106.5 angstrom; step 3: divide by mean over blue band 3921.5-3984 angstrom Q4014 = 1.26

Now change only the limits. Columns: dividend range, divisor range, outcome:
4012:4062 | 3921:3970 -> 1.27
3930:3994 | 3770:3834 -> 1.15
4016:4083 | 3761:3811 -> 1.57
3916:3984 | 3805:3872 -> 1.01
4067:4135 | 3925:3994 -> 1.20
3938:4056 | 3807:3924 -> 1.15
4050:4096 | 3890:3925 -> 1.20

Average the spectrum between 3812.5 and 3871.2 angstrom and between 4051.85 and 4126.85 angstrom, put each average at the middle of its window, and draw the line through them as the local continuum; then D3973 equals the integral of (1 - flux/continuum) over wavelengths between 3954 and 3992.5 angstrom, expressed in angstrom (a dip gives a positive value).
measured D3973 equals 3.9 angstrom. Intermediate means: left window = 0.616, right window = 0.664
